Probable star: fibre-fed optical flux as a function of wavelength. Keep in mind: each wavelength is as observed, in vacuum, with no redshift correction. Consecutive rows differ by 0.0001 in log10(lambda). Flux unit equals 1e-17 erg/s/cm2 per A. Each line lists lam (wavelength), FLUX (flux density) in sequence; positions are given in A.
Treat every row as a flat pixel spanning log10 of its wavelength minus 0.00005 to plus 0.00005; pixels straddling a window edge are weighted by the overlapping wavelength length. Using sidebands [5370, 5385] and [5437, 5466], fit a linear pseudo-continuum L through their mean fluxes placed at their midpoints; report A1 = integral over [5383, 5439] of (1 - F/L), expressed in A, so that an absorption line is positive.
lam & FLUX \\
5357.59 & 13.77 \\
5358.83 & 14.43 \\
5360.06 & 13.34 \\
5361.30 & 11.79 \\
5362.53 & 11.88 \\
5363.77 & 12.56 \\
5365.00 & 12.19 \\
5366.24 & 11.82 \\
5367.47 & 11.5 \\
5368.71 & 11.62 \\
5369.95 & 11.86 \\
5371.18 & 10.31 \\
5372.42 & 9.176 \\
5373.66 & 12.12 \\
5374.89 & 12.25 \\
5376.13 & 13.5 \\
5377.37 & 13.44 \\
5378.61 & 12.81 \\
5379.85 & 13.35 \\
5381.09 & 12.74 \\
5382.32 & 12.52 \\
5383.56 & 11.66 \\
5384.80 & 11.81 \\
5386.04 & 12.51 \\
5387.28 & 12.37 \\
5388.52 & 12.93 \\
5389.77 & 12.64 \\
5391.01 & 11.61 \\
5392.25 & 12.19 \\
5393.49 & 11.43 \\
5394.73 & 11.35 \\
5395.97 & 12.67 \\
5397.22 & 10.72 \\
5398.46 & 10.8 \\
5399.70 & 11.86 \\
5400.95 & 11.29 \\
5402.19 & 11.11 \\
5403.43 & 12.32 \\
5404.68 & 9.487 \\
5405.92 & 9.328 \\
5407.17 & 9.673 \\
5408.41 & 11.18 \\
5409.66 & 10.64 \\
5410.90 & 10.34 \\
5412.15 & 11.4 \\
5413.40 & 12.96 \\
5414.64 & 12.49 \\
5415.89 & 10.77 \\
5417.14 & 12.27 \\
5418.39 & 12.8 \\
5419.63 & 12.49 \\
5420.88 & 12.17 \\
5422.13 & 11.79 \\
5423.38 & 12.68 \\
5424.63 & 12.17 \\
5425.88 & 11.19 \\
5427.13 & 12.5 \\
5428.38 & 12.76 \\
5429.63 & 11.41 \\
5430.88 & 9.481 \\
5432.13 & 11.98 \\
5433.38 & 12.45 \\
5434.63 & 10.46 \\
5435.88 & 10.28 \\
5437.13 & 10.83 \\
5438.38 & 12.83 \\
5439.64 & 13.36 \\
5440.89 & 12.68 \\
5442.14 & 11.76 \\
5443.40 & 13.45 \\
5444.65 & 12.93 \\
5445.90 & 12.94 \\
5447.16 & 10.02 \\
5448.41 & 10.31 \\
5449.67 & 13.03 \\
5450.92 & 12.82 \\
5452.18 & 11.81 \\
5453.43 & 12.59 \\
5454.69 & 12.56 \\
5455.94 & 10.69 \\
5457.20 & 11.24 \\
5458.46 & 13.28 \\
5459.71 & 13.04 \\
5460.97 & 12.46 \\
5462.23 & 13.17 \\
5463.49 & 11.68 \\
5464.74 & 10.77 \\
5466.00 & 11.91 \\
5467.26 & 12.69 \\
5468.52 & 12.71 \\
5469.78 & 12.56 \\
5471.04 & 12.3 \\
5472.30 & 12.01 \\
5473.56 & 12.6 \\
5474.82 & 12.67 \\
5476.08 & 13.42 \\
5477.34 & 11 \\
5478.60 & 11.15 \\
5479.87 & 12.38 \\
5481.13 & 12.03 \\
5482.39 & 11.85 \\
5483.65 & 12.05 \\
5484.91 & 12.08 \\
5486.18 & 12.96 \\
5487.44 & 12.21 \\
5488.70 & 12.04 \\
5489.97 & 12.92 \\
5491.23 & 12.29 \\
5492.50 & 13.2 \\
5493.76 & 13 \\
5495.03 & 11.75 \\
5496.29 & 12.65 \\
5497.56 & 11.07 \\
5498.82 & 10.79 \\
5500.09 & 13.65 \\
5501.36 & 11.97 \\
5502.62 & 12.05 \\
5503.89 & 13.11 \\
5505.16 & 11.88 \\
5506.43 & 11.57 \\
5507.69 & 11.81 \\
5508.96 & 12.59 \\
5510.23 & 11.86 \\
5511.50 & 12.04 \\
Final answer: 2.6 A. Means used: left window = 12.1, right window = 12.2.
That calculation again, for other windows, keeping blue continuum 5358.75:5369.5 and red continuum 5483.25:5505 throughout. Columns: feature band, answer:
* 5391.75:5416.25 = 2.12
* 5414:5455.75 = 1.01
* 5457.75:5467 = -0.02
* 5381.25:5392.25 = -0.02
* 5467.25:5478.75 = -0.02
